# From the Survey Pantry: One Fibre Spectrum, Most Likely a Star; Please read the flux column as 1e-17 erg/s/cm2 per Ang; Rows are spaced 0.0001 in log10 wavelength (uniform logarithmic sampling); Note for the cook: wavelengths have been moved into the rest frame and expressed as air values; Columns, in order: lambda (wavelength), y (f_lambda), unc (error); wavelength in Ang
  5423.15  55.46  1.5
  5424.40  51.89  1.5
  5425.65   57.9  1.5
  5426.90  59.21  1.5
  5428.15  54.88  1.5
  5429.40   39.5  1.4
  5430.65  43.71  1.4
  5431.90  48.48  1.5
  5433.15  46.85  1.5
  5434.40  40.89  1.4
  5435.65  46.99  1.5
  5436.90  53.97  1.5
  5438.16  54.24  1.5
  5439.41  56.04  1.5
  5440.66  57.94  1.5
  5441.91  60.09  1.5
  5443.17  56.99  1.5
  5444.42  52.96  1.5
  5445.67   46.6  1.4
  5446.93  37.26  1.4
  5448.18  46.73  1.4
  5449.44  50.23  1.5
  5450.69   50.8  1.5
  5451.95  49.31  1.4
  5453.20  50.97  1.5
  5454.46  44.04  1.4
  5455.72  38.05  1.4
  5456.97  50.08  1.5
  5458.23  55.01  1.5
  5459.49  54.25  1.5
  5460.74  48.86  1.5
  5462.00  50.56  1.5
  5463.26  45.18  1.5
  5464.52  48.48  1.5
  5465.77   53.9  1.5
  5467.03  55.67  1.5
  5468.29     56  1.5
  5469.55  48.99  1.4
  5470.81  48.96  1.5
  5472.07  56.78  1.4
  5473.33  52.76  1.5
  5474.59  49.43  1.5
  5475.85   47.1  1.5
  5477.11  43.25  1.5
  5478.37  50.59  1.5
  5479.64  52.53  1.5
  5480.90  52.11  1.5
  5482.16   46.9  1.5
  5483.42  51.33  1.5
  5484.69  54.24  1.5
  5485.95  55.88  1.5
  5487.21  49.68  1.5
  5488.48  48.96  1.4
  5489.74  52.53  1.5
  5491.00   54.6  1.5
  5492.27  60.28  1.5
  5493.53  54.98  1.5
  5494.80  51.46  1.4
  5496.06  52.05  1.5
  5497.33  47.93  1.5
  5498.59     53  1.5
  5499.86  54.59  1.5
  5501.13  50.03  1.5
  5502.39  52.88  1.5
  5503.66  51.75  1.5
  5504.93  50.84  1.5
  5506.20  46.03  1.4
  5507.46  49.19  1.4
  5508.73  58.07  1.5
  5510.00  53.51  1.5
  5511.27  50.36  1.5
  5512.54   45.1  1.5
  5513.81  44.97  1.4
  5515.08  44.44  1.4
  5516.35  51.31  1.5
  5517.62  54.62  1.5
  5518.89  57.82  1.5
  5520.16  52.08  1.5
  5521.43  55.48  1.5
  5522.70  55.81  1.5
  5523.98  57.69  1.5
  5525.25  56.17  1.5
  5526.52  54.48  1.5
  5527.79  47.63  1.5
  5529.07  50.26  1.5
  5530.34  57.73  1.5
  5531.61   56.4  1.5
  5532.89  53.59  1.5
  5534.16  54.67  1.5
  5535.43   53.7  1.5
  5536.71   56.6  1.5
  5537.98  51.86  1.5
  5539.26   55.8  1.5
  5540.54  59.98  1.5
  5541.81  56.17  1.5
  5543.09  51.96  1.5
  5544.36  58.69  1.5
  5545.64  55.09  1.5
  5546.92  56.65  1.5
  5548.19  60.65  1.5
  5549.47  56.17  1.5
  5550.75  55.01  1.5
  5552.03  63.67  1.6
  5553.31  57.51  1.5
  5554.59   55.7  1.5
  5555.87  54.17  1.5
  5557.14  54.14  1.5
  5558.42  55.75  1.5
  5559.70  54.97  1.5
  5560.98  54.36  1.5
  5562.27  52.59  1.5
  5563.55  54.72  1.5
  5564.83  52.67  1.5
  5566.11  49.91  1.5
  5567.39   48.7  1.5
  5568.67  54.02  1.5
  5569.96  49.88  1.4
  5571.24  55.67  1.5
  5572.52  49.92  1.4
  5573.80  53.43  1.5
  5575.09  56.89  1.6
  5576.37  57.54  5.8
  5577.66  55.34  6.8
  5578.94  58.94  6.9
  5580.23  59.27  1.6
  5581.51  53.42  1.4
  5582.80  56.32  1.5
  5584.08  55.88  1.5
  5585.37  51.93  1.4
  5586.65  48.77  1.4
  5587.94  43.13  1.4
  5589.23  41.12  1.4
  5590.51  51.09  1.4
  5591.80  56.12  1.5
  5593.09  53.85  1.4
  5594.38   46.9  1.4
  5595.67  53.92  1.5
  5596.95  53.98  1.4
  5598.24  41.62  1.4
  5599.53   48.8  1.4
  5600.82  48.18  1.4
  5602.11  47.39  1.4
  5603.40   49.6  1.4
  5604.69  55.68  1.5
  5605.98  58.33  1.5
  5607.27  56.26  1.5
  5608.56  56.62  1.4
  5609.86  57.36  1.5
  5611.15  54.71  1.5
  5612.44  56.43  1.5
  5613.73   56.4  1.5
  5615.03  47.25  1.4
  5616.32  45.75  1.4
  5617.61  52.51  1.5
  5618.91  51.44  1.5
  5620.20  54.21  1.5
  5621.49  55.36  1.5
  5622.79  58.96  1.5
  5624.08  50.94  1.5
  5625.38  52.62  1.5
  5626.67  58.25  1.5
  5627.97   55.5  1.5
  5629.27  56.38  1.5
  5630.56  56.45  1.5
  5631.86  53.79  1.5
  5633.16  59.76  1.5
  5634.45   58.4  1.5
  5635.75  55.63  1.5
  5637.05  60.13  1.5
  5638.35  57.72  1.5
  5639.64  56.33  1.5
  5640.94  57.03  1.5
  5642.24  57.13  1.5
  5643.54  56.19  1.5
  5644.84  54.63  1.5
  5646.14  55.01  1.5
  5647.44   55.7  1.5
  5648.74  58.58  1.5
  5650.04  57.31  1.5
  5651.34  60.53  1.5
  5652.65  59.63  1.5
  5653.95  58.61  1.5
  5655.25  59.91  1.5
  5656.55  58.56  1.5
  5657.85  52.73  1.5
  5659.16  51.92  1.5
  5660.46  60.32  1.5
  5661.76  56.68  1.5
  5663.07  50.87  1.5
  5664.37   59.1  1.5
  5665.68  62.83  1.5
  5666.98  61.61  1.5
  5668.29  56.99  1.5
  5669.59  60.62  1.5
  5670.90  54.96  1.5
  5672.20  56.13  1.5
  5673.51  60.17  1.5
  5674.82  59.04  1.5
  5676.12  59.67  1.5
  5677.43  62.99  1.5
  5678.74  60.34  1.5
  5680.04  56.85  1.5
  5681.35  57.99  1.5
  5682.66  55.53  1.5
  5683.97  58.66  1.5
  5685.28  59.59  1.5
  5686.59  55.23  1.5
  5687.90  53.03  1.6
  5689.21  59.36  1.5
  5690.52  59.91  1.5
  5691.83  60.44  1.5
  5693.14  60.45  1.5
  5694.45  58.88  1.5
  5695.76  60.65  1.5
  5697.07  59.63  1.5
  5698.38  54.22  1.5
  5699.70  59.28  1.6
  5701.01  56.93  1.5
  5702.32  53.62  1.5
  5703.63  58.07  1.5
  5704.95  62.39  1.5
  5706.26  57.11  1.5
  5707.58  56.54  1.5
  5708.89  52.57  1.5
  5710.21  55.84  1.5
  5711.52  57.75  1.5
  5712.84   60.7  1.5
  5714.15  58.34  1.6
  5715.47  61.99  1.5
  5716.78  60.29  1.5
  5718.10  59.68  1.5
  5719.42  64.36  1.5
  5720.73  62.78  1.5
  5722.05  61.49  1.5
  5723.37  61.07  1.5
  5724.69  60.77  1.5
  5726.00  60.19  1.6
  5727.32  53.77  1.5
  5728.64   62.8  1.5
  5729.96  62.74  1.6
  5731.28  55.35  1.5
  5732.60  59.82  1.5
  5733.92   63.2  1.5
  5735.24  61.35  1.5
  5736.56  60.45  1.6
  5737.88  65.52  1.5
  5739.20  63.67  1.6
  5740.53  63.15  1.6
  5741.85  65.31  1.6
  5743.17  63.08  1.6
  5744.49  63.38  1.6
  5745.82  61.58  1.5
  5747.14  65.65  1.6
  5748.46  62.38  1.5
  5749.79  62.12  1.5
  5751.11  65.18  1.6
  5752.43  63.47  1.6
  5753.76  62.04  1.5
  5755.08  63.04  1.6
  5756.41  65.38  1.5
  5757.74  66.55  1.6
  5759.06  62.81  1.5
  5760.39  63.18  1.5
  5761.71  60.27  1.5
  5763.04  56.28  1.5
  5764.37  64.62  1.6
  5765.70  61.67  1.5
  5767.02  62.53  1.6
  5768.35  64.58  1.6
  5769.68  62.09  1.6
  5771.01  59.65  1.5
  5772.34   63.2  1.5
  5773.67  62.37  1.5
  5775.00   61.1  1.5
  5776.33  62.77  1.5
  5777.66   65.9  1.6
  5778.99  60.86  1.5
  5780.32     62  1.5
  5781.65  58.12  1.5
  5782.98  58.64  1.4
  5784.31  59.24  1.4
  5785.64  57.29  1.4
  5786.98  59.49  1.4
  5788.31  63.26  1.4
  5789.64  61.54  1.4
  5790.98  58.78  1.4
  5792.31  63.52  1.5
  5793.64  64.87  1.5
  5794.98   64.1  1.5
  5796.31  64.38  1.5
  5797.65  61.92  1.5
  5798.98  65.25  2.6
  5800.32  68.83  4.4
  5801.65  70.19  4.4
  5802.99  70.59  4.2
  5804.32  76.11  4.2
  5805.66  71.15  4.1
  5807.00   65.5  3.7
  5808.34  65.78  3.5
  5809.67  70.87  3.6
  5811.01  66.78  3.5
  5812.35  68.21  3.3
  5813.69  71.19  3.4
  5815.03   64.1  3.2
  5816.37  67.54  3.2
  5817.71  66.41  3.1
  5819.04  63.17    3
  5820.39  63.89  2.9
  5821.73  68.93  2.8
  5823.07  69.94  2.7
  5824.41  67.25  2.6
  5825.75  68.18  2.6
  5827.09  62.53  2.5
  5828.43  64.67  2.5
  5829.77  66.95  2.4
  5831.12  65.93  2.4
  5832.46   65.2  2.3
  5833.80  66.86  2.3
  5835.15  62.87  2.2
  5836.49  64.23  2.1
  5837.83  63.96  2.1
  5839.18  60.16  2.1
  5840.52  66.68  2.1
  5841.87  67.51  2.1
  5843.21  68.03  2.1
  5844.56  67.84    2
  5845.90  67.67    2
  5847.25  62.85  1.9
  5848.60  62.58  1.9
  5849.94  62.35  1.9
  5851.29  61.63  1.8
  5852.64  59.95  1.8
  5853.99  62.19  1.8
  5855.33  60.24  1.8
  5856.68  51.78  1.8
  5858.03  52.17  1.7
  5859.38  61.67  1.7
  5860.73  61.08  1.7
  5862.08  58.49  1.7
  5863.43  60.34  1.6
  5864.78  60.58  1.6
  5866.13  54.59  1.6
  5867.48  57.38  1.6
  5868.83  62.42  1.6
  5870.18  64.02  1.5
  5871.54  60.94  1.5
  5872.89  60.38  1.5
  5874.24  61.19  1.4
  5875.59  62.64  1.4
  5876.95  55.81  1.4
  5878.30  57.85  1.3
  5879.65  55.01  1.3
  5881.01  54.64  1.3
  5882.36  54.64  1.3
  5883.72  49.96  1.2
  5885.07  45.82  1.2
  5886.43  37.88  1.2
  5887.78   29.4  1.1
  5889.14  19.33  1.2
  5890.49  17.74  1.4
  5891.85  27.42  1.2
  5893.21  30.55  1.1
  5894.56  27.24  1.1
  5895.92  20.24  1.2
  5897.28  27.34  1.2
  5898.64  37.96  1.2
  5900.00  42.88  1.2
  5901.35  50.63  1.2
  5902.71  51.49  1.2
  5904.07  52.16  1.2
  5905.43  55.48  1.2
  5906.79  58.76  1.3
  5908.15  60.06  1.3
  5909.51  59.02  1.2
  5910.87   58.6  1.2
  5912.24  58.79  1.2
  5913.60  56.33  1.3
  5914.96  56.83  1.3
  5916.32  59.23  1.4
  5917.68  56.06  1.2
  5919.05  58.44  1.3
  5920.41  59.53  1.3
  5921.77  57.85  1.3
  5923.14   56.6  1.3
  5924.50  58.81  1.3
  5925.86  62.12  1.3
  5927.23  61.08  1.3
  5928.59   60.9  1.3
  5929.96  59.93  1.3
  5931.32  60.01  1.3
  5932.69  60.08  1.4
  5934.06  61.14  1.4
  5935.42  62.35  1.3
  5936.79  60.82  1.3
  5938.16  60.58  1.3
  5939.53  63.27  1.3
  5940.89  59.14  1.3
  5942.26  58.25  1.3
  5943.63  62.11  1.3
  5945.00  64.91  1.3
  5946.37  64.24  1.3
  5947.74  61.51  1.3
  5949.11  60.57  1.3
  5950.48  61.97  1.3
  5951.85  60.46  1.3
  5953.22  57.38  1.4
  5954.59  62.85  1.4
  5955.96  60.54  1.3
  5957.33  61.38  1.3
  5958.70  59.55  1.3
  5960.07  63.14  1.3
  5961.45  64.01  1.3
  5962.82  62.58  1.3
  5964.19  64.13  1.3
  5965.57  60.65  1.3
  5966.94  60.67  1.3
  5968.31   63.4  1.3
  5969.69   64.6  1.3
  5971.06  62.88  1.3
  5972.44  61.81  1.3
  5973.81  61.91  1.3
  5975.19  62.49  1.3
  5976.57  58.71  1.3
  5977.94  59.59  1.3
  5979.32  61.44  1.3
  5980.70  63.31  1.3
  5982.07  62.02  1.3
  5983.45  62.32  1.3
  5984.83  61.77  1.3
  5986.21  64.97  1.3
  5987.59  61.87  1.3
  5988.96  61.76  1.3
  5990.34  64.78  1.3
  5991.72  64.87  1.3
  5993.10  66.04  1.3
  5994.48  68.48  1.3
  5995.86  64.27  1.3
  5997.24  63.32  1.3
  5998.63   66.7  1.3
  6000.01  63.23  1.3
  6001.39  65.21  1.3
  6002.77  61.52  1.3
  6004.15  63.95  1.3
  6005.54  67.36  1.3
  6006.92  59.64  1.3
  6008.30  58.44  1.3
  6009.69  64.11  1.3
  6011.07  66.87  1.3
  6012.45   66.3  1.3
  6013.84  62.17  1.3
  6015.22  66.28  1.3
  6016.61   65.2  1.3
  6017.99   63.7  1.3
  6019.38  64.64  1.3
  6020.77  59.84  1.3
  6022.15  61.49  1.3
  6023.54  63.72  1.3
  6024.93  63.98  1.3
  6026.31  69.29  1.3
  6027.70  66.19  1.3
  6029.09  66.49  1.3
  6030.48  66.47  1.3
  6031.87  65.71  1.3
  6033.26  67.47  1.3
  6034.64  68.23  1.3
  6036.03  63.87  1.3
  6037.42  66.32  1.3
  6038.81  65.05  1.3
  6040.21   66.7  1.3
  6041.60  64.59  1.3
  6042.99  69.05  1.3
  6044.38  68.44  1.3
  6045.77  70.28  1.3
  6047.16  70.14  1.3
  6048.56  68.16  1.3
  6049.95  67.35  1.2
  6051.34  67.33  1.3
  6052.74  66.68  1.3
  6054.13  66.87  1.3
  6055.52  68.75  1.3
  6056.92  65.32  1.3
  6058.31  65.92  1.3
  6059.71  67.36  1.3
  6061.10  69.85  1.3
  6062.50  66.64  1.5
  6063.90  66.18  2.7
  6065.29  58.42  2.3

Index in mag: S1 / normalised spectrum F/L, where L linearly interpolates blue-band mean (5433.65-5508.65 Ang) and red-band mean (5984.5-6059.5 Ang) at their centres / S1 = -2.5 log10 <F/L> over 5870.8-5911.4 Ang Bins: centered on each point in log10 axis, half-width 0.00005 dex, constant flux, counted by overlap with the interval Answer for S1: 0.321 mag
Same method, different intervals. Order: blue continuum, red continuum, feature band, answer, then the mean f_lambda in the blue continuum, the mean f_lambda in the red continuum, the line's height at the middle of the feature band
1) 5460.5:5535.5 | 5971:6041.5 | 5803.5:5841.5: -0.12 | 51.9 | 64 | 59.7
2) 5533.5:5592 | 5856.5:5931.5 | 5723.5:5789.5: -0.17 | 54.3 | 51.9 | 52.9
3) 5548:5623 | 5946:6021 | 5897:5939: 0.09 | 53.3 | 62.9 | 61.3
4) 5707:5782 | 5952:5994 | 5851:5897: 0.23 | 61.6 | 62.3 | 62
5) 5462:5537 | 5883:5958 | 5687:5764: -0.16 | 52.1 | 52.9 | 52.5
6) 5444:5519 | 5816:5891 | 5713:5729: -0.08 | 50.6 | 59.3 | 56.2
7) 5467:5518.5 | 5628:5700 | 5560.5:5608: 0.05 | 51.3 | 57.8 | 54.8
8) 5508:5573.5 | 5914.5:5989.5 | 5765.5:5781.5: -0.08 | 54.1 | 61.1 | 58.1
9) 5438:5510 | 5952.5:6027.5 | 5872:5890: 0.22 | 51.2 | 63.1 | 60.6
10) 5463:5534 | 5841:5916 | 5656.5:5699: -0.11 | 52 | 52.8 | 52.4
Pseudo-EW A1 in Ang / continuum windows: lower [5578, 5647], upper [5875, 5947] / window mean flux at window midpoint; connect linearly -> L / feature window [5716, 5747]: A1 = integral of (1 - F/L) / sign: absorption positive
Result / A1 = -5.0 Ang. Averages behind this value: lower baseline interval 53.8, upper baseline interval 52.1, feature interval 61.6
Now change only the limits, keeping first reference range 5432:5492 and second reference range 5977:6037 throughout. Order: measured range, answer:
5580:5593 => 0.5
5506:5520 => 0.3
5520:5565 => -2.4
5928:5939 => 0.3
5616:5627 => 0.2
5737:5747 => -1.1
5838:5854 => -1.1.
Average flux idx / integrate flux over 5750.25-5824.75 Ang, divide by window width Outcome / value 64.2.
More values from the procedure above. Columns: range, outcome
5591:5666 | 55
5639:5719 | 57.9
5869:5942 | 52.1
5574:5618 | 52.6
